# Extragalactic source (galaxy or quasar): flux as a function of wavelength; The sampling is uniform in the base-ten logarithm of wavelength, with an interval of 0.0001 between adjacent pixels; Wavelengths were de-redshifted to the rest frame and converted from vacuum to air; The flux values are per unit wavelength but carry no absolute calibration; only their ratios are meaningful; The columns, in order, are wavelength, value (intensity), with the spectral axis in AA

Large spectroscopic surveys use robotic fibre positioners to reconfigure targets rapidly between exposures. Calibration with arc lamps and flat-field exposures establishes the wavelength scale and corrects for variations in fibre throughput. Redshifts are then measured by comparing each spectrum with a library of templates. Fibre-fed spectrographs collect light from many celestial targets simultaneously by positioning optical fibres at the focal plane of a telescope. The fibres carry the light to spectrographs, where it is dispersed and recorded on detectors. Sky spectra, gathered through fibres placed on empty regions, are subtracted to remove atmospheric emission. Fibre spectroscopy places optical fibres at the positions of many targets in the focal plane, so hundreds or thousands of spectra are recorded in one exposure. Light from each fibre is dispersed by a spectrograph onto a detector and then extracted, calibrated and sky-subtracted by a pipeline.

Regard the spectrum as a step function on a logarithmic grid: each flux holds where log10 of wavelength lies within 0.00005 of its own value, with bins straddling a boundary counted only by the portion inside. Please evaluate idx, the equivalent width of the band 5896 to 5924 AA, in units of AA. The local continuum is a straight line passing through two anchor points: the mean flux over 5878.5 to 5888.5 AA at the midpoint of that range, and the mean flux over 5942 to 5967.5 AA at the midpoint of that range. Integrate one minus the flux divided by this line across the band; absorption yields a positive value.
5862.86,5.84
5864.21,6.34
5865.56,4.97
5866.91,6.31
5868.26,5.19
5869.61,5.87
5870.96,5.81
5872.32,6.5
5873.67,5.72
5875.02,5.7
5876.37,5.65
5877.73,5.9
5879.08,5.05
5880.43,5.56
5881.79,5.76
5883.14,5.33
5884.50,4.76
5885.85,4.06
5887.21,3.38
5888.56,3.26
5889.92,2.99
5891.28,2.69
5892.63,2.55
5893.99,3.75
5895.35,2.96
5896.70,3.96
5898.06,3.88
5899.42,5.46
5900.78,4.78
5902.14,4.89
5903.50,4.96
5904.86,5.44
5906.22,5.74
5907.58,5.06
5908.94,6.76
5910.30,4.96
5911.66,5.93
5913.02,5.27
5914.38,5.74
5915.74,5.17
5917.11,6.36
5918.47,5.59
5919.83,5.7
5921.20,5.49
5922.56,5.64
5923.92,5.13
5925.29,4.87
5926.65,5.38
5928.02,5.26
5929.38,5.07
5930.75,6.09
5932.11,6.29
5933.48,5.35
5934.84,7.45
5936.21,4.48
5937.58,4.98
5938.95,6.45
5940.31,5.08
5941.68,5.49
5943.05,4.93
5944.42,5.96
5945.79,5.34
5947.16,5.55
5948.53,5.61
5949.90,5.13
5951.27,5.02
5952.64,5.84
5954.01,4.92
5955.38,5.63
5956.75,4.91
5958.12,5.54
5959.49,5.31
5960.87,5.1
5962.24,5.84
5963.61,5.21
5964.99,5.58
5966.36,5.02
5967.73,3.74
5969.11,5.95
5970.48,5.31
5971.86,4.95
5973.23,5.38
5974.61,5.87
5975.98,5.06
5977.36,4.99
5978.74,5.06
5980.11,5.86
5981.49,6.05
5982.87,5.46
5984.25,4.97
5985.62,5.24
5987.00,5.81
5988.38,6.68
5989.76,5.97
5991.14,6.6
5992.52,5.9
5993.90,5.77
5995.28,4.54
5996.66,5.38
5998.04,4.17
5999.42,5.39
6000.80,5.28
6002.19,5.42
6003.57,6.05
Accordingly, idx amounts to -2.1 AA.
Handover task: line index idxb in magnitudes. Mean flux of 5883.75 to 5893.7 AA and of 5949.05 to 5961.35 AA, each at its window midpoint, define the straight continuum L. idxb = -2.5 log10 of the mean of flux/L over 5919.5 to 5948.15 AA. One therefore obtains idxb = -0.18 mag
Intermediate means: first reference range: 3.41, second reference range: 5.27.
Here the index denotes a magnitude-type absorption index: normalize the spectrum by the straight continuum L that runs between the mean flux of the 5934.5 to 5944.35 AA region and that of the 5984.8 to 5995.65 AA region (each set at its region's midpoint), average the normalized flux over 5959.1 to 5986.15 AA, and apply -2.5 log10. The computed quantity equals 0.08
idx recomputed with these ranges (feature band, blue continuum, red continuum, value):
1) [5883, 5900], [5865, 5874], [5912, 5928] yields 5.8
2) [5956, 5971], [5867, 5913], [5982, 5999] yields 0.4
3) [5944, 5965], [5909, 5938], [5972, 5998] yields 0.6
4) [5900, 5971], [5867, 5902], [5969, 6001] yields -4.8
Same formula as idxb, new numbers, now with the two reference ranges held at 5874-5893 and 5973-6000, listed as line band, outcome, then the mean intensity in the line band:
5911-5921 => -0.17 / 5.67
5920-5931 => -0.09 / 5.35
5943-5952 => -0.05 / 5.39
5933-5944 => -0.10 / 5.54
